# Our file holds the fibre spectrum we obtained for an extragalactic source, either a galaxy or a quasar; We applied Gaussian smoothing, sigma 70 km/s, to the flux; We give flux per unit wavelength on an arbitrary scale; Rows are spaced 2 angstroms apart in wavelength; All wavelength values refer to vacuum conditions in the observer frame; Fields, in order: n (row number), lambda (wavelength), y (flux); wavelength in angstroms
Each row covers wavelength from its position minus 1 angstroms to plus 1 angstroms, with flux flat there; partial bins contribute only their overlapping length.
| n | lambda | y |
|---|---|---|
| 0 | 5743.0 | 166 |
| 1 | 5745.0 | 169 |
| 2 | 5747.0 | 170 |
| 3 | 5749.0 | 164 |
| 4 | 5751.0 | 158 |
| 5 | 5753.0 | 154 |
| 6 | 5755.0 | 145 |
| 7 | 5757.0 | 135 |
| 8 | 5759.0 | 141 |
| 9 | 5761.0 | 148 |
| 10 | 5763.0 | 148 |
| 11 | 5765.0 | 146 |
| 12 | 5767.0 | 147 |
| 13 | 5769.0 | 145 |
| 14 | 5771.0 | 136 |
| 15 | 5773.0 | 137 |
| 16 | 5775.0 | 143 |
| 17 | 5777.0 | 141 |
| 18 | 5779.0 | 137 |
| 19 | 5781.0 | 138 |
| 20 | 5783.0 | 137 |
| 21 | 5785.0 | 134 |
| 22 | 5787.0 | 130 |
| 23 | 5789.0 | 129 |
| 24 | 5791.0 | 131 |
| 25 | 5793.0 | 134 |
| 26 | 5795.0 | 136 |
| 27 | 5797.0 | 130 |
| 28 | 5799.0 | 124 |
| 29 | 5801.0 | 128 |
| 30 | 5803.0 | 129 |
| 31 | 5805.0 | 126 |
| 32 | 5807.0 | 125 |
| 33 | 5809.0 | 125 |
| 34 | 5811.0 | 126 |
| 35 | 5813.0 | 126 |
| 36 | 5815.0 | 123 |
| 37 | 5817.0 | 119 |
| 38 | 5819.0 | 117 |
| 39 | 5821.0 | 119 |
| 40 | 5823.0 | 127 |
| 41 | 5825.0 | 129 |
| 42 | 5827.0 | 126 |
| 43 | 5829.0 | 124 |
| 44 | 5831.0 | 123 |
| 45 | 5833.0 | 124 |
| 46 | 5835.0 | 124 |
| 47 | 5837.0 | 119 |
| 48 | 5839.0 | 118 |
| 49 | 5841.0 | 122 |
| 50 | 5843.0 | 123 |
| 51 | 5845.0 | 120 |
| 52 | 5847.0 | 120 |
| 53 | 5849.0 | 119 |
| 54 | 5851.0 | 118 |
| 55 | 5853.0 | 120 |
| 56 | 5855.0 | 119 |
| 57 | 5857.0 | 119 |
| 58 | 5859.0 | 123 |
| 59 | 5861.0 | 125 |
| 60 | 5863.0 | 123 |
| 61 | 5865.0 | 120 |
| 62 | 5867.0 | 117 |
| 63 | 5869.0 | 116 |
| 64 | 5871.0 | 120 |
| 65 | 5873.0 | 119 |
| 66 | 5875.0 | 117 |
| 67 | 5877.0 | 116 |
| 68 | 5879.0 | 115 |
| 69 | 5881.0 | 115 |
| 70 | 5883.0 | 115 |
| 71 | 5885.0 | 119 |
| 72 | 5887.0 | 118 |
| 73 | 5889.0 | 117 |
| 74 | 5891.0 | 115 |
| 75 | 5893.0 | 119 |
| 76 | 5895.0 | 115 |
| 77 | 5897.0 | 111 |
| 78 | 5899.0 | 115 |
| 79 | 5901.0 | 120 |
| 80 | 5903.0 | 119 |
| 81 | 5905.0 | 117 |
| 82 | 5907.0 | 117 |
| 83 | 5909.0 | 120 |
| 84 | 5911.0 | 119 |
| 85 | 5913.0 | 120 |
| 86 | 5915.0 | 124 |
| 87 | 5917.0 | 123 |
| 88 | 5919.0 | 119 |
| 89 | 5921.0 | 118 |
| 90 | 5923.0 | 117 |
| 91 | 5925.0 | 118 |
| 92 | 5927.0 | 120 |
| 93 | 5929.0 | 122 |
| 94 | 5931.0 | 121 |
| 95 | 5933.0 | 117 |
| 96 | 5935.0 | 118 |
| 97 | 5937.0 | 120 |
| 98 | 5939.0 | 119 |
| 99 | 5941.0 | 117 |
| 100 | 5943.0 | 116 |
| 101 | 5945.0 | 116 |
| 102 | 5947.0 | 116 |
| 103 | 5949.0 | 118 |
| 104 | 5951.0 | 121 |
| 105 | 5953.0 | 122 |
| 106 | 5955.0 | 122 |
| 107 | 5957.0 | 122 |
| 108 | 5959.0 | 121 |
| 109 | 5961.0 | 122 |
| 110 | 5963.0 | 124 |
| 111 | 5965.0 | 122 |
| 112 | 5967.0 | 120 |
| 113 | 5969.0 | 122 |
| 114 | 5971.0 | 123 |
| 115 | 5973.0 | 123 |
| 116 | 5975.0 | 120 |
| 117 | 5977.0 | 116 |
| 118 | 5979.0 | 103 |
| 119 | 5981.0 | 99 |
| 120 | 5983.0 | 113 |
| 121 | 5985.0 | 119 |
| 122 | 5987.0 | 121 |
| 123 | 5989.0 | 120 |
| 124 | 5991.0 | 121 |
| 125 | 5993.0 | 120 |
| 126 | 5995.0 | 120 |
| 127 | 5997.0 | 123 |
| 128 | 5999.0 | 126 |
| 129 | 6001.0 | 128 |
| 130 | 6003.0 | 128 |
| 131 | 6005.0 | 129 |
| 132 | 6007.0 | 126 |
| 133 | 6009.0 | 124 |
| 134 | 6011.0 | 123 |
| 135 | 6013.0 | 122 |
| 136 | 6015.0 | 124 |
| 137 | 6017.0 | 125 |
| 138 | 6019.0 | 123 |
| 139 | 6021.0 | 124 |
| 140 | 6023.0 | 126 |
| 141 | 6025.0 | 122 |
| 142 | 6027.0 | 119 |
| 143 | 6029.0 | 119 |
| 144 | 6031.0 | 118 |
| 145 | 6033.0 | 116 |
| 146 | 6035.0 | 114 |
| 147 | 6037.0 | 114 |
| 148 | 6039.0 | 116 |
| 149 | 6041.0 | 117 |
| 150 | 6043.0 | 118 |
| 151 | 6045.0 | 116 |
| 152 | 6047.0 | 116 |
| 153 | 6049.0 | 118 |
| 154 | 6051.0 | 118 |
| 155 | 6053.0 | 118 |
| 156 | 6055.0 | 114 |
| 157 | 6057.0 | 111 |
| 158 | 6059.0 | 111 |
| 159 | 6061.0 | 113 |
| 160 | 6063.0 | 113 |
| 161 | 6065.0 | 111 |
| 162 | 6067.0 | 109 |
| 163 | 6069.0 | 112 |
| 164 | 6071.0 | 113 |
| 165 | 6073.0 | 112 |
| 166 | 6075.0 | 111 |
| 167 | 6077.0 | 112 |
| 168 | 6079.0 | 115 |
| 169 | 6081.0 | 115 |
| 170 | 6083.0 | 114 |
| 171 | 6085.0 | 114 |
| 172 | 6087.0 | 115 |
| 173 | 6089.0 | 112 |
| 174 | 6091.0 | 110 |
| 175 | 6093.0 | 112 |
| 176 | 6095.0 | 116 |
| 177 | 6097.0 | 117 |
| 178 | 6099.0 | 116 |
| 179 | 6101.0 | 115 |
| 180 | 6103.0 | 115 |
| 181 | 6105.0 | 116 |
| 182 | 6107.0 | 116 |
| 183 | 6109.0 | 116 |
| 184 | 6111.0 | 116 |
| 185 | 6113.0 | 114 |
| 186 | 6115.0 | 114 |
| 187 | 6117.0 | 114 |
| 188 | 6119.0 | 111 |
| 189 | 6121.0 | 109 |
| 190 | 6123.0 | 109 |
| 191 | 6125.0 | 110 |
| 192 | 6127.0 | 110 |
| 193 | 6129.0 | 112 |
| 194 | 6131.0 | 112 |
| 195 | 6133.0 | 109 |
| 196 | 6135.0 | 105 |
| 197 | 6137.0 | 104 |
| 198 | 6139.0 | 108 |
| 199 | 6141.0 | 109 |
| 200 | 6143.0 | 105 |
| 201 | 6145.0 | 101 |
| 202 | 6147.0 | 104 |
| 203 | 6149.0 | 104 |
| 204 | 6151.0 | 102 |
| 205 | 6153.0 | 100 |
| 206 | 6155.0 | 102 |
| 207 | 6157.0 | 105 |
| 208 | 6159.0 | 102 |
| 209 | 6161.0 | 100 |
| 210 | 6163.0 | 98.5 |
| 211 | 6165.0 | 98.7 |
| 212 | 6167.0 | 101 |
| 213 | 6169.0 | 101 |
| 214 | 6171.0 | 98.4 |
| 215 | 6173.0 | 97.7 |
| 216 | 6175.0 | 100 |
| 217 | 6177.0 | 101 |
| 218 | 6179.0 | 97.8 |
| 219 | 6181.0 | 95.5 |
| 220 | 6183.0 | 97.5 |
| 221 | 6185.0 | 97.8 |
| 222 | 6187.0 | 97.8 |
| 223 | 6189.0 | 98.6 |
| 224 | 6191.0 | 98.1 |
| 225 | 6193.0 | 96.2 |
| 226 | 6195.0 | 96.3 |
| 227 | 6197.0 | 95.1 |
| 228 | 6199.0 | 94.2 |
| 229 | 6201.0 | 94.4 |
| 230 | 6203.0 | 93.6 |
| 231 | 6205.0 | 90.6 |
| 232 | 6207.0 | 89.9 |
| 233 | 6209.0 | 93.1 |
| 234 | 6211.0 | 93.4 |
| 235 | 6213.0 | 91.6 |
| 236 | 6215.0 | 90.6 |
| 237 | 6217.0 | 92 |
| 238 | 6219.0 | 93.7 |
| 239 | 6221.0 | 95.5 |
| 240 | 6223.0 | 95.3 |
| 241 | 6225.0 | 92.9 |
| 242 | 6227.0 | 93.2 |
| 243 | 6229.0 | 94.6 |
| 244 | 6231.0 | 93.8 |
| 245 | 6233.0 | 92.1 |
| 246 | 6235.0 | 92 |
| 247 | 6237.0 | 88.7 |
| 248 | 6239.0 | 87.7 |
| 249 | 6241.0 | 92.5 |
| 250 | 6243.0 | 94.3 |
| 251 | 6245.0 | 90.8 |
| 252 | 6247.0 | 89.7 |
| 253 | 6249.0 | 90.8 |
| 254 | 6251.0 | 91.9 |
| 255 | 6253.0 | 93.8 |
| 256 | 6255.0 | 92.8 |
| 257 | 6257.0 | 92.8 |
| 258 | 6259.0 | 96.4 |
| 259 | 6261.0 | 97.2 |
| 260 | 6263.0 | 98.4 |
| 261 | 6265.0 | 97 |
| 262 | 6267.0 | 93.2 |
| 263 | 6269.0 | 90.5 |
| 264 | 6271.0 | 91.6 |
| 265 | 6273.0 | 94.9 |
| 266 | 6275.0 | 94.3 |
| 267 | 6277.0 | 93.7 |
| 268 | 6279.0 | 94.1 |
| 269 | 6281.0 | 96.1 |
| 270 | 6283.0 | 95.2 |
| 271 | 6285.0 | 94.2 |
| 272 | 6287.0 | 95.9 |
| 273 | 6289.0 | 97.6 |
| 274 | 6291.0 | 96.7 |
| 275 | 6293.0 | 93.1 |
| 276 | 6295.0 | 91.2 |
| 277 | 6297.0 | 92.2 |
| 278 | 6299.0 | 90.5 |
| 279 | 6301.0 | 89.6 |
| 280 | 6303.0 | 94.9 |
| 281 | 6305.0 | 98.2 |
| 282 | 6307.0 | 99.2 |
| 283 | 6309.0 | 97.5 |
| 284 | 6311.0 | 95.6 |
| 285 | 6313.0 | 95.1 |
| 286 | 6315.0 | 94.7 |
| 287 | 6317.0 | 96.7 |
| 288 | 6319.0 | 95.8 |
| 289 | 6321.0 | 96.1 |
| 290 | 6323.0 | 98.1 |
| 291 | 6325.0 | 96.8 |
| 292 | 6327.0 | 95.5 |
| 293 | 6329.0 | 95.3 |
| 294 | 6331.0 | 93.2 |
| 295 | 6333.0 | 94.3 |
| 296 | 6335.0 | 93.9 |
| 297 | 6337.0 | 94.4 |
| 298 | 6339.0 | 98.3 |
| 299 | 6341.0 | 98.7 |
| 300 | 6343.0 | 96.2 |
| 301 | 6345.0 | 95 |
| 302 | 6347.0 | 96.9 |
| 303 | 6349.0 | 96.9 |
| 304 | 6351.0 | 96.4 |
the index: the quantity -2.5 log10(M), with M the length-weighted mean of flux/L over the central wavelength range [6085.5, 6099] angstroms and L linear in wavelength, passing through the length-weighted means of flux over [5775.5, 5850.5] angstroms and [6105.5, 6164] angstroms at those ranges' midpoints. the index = -0.04 mag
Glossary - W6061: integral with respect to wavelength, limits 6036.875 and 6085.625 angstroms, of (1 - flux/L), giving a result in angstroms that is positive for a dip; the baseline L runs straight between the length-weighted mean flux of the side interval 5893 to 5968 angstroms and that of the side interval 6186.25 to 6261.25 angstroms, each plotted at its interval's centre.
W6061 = -2.9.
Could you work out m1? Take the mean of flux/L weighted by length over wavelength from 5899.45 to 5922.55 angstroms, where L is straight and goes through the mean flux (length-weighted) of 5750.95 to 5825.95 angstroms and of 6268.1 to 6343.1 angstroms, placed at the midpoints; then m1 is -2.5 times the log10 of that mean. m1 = 0.05 mag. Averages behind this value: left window 134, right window 95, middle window 119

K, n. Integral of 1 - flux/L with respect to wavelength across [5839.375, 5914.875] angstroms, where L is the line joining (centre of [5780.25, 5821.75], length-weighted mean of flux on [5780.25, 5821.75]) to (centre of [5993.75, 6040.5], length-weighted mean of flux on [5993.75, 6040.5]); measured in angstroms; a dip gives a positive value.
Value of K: 4.4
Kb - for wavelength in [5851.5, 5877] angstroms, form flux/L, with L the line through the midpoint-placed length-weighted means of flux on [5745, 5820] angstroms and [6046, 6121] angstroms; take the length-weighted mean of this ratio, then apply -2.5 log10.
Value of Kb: 0.10 mag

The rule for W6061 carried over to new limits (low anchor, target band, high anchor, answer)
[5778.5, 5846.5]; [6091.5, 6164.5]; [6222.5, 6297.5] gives -4.10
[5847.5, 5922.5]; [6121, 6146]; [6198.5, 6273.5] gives -1.87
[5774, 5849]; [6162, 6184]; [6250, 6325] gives 0.80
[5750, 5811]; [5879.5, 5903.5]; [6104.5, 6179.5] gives 2.09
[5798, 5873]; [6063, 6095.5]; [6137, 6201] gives -2.03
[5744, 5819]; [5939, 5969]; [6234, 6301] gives 0.52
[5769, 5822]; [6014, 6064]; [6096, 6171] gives -1.51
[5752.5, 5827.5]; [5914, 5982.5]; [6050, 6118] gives 2.25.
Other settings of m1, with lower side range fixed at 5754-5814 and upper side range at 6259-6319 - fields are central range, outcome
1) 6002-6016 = -0.071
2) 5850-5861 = 0.080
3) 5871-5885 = 0.098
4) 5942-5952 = 0.043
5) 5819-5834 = 0.066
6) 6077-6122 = -0.040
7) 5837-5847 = 0.087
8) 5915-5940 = 0.038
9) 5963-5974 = -0.015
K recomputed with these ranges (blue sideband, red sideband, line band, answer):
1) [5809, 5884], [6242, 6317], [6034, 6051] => -1.2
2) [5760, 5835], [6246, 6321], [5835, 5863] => 1.5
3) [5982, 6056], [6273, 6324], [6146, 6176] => 1.8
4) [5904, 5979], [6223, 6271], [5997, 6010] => -1.4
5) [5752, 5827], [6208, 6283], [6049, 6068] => -0.6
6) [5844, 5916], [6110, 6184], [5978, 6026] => -3.9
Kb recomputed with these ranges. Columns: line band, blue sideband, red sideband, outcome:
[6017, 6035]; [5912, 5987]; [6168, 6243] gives -0.09 mag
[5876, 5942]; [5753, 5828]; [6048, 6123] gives 0.06 mag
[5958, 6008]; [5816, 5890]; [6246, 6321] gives -0.07 mag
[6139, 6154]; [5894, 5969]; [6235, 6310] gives -0.01 mag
